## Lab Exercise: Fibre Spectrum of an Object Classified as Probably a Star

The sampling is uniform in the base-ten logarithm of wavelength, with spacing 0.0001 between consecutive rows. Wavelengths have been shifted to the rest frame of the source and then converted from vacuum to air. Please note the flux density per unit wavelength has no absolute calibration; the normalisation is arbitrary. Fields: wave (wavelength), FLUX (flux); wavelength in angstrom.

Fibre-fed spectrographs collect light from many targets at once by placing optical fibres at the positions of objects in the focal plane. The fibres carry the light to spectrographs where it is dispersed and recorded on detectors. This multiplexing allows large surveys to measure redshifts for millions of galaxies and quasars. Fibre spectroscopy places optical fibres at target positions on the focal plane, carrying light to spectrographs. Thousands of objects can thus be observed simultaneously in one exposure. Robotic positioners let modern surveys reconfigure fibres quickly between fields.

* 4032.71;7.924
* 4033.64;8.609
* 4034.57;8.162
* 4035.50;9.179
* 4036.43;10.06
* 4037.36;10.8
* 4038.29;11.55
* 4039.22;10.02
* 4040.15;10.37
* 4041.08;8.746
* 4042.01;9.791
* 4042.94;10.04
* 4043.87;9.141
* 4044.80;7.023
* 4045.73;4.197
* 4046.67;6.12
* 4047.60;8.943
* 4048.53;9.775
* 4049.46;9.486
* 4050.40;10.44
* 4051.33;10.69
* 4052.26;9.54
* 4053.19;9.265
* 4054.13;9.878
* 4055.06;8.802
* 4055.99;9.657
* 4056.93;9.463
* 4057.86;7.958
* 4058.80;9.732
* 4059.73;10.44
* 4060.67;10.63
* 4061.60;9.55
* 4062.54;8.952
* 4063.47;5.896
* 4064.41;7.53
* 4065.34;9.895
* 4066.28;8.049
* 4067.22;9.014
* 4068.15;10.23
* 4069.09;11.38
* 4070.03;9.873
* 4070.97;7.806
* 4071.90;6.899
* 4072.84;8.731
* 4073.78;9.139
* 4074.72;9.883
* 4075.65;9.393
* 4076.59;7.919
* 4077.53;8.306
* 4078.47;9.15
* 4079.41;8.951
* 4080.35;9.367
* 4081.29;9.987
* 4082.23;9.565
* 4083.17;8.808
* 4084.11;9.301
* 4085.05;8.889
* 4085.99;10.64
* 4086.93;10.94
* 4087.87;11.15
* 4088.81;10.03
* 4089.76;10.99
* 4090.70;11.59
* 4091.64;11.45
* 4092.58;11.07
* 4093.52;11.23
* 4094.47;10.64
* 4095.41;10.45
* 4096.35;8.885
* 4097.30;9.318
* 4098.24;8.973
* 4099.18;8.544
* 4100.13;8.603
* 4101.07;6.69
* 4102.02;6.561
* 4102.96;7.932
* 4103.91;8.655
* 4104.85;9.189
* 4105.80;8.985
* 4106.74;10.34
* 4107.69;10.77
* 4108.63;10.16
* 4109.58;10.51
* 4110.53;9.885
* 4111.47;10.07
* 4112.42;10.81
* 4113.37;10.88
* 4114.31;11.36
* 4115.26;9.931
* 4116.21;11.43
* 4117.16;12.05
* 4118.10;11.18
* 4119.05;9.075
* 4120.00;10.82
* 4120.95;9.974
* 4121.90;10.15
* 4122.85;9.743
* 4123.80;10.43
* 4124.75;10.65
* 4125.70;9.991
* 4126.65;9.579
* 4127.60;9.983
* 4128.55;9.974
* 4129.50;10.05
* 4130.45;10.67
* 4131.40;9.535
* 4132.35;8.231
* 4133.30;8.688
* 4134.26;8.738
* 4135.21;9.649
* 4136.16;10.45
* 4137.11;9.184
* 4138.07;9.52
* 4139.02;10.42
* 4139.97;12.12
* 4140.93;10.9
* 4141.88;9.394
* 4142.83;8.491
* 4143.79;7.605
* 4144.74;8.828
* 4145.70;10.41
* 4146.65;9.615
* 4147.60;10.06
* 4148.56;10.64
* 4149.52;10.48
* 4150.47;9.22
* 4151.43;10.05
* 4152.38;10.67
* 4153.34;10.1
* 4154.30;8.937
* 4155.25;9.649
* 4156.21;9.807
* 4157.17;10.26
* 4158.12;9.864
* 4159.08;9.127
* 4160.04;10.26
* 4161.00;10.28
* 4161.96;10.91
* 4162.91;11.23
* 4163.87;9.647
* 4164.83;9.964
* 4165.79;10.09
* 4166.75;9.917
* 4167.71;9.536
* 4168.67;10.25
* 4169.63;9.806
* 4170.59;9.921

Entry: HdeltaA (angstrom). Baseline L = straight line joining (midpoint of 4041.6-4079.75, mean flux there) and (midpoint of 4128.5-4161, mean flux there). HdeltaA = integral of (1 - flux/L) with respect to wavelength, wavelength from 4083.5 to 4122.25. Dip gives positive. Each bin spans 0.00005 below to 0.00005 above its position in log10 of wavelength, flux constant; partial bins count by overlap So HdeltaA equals -2.6 angstrom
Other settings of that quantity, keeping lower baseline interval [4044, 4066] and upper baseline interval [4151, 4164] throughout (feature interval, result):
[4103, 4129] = -1.7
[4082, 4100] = -1.6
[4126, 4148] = 0.4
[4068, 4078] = 0.1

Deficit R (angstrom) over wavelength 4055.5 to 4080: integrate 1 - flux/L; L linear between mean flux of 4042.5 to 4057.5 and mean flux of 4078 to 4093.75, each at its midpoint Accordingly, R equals 1.28 angstrom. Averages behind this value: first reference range 8.9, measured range 9.02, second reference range 10.2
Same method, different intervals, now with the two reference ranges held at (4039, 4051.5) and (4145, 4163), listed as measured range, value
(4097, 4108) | 0.9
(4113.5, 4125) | -1.1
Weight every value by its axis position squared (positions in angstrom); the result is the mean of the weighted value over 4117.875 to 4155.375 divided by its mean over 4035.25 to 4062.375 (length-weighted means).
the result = 1.10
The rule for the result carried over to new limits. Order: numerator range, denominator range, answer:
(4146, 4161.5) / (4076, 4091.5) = 1.05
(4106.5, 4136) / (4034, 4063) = 1.13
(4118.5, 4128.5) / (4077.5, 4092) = 1.02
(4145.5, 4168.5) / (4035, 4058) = 1.14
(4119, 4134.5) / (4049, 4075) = 1.10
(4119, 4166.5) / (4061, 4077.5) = 1.16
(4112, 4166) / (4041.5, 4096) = 1.11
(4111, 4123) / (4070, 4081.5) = 1.23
